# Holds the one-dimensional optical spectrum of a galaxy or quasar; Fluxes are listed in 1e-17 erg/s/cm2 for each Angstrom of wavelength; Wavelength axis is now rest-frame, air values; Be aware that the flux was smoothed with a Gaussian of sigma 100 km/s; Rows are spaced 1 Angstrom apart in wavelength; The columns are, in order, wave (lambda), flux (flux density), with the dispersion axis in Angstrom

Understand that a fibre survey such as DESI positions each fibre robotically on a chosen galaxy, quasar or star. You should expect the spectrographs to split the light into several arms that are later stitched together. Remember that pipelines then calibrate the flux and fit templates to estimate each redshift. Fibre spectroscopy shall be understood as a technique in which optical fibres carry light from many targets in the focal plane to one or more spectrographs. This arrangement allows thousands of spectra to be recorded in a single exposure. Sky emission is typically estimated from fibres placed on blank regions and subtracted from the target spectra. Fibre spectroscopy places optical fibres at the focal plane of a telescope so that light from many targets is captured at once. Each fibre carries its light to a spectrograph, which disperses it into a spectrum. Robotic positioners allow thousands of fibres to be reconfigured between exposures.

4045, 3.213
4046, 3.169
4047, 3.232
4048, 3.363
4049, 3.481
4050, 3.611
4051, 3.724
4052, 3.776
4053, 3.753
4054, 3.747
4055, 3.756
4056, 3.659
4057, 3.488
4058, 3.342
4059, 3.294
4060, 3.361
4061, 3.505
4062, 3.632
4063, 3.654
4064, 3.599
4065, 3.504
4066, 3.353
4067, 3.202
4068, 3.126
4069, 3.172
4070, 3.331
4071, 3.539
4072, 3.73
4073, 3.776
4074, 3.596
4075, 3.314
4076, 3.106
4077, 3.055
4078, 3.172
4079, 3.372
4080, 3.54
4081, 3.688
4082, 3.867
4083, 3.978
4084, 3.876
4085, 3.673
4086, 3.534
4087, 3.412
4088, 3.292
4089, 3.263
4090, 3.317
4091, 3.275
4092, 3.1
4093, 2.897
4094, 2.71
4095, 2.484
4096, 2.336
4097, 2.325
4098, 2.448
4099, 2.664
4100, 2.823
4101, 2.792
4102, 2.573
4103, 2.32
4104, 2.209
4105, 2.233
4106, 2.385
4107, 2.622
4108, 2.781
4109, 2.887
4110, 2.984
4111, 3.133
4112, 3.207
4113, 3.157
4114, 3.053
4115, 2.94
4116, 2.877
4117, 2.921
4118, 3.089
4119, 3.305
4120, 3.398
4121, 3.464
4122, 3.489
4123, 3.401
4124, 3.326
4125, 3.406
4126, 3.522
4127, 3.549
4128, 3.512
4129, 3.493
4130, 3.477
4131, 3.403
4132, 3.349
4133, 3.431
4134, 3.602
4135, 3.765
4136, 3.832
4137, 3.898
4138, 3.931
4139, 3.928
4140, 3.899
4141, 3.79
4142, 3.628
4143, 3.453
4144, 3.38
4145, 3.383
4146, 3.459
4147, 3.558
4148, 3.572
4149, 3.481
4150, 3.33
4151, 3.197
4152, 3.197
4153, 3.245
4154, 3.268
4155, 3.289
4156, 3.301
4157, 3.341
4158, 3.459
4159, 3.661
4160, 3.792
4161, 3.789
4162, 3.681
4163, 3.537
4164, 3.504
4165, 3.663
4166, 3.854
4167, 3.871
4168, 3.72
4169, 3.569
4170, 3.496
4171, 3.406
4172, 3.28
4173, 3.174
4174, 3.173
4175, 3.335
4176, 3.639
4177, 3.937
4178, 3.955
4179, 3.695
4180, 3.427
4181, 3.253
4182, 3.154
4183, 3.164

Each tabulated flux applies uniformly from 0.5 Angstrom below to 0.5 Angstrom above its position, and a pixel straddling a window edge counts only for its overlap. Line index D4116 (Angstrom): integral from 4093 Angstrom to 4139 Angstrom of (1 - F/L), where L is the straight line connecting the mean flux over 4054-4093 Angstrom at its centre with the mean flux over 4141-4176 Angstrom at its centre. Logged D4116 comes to 5.1 Angstrom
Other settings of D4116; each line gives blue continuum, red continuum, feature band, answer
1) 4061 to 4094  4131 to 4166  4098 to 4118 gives 4.1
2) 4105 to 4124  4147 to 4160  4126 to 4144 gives -2.3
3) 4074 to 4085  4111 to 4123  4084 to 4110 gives 4.1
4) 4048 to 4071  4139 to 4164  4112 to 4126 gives 1.1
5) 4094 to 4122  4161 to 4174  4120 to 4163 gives -4.0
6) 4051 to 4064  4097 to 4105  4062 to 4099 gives -3.4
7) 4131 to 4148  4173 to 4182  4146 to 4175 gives 0.7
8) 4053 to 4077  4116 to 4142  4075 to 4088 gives -0.1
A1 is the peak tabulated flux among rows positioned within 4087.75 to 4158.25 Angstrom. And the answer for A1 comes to 3.931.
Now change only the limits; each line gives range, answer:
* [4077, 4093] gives 3.978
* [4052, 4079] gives 3.776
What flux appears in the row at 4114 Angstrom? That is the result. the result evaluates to 3.053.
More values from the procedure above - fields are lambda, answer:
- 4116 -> 2.877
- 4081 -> 3.688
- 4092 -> 3.1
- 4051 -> 3.724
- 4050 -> 3.611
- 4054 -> 3.747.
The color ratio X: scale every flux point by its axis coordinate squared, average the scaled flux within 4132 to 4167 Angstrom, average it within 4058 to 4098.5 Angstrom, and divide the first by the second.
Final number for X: 1.11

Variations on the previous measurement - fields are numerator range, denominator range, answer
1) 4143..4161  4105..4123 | 1.15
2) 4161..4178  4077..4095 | 1.10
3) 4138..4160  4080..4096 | 1.08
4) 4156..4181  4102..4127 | 1.22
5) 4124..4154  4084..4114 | 1.25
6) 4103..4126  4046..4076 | 0.88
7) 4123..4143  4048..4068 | 1.06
